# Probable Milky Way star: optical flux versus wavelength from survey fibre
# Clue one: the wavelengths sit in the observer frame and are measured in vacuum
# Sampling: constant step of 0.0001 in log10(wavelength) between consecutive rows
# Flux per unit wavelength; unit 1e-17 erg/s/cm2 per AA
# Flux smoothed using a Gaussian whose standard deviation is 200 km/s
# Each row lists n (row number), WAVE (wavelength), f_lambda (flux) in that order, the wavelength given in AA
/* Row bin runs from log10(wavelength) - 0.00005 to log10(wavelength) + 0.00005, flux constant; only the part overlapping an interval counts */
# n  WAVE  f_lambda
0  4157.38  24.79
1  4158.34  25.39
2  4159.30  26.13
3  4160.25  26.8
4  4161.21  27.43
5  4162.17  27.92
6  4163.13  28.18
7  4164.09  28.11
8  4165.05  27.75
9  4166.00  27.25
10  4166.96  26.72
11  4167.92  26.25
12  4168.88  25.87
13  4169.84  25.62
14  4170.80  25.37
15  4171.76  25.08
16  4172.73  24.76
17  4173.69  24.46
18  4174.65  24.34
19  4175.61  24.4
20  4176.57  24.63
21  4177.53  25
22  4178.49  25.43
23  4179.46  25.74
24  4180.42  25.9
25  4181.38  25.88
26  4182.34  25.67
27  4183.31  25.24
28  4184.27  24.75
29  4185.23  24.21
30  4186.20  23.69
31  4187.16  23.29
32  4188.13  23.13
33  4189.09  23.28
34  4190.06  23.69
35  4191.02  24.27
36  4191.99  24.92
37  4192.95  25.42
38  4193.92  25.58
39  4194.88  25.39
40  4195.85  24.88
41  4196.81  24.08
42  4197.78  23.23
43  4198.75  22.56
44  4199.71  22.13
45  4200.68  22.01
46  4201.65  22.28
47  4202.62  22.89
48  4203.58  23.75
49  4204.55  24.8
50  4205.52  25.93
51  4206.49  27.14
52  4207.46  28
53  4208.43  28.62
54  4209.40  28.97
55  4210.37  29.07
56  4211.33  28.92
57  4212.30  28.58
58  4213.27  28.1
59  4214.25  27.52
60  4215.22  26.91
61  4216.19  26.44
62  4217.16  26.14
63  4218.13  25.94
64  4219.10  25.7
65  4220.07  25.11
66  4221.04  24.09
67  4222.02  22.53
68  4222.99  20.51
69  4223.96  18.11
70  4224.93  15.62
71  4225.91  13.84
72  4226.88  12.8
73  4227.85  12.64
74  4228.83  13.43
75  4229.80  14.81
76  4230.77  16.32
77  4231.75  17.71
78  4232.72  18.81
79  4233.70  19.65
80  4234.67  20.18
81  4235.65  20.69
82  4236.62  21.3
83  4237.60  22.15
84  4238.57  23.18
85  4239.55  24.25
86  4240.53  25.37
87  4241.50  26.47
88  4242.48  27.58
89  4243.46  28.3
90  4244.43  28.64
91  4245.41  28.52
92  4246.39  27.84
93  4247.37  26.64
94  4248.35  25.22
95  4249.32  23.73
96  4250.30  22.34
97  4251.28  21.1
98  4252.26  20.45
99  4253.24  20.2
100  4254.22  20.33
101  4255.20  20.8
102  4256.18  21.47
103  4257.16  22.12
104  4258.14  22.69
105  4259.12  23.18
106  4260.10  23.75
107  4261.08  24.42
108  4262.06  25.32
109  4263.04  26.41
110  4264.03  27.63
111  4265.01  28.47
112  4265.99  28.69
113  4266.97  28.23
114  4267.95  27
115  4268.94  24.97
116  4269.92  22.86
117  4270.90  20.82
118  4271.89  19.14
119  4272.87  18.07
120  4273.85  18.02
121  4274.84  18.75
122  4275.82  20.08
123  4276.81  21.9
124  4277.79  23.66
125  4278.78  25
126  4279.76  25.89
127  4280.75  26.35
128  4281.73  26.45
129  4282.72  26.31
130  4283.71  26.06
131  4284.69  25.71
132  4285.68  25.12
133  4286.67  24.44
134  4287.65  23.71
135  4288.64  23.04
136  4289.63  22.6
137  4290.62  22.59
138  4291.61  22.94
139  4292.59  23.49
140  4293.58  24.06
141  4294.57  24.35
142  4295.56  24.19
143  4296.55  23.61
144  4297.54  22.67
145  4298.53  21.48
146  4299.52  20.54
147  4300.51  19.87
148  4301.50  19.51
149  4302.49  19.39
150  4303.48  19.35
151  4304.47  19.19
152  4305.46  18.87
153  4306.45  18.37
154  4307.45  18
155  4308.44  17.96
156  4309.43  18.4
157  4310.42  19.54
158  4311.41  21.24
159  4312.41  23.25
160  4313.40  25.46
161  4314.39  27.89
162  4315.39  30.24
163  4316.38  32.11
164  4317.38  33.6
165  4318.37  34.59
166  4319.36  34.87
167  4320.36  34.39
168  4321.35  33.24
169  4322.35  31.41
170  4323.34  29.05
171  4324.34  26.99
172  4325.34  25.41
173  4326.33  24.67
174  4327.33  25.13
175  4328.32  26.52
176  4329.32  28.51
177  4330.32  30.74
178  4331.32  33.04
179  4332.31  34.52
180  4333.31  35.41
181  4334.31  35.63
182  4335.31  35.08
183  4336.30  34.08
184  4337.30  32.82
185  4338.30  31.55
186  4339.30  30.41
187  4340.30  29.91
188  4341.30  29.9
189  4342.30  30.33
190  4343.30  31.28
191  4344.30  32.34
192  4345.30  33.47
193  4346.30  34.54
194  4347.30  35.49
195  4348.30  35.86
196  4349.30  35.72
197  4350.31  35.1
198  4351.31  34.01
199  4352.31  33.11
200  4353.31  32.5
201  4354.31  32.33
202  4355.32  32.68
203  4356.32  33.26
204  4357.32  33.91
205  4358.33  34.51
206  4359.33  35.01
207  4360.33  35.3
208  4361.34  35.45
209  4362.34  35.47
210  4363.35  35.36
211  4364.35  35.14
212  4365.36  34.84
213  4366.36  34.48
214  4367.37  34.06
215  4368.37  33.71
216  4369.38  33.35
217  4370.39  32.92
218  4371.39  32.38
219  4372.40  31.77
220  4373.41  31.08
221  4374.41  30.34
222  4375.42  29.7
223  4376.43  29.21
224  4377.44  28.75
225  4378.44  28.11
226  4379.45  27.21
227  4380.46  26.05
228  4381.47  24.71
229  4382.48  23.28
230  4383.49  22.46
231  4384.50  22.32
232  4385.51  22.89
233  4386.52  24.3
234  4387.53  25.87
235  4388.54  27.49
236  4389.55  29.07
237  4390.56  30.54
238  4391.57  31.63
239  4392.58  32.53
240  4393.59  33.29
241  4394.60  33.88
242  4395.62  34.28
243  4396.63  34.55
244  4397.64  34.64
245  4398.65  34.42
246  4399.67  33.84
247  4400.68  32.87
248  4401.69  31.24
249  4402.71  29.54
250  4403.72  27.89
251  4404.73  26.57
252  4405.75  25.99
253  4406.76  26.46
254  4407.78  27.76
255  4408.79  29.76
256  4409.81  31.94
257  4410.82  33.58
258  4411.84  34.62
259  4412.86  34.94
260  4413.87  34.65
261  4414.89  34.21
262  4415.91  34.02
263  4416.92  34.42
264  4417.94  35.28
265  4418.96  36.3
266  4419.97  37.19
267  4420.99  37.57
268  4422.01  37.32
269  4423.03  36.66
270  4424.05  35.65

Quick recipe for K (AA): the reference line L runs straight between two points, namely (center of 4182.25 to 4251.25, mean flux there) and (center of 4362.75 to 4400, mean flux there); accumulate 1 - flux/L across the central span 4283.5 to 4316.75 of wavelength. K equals 5.5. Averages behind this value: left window 23.6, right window 30.4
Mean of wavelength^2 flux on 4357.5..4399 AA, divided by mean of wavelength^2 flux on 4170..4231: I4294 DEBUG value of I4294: 1.41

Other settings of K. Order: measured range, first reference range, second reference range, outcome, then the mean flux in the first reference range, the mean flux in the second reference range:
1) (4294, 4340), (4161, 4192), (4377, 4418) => 2.7 AA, 25.4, 30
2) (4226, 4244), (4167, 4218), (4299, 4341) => 4.0 AA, 25.3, 27.2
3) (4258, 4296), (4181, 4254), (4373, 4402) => 2.2 AA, 23.5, 29.3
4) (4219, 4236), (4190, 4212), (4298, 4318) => 4.3 AA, 25.2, 22.3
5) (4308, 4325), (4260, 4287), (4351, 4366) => 0.8 AA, 24.3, 34.2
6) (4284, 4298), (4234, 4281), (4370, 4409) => 0.7 AA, 23.7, 29.3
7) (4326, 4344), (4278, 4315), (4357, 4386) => -2.9 AA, 22.6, 30.8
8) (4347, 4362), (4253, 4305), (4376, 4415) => -3.8 AA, 23.2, 29.6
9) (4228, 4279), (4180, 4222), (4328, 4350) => 9.6 AA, 25.3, 32.7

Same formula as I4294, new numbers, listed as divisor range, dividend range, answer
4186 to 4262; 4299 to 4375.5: 1.36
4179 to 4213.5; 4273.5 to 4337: 1.07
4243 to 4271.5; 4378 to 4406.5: 1.26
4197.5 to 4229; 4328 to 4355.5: 1.48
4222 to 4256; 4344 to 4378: 1.67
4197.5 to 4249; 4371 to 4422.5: 1.42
